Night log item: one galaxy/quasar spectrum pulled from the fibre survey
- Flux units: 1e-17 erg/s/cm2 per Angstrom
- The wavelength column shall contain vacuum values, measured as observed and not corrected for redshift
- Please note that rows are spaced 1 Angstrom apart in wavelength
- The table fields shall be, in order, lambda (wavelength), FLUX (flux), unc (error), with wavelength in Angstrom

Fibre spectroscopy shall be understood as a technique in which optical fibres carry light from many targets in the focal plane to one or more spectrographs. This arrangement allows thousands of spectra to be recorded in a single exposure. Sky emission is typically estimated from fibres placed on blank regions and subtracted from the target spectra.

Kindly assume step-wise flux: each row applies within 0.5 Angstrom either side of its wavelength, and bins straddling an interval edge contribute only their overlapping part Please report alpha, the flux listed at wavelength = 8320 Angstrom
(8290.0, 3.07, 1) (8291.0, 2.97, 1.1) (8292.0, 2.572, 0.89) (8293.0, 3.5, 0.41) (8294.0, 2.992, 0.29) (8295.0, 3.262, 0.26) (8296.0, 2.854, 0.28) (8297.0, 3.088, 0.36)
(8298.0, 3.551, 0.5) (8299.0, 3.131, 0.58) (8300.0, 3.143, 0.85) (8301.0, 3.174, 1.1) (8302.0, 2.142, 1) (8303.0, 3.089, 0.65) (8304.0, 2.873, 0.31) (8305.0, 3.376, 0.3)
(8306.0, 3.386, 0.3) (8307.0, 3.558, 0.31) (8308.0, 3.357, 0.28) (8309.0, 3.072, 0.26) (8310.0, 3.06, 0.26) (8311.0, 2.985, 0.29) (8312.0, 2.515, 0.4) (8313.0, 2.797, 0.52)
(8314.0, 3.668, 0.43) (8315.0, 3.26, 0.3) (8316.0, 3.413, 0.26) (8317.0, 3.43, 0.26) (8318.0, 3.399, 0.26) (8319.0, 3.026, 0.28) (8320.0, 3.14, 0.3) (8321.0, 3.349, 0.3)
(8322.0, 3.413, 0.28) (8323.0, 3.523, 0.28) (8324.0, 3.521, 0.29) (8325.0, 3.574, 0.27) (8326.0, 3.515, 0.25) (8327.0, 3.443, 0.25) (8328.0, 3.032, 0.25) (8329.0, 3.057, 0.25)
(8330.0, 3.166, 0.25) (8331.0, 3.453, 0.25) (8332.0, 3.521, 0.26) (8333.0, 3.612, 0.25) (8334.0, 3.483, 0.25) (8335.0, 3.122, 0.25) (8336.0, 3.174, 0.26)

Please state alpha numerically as 3.14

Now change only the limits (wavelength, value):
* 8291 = 2.97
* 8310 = 3.06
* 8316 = 3.413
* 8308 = 3.357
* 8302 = 2.142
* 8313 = 2.797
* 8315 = 3.26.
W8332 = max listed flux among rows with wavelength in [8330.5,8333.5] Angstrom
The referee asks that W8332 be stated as 3.612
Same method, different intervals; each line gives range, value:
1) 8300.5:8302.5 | 3.174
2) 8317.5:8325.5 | 3.574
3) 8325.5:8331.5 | 3.515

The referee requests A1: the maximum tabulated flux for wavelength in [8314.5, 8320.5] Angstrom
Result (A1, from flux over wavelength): 3.43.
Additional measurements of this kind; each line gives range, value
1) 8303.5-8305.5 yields 3.376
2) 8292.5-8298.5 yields 3.551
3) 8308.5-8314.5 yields 3.668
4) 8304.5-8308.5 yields 3.558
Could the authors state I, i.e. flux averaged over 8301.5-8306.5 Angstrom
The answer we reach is 2.97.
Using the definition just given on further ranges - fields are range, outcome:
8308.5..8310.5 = 3.07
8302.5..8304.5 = 2.98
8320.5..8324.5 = 3.45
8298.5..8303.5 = 2.94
